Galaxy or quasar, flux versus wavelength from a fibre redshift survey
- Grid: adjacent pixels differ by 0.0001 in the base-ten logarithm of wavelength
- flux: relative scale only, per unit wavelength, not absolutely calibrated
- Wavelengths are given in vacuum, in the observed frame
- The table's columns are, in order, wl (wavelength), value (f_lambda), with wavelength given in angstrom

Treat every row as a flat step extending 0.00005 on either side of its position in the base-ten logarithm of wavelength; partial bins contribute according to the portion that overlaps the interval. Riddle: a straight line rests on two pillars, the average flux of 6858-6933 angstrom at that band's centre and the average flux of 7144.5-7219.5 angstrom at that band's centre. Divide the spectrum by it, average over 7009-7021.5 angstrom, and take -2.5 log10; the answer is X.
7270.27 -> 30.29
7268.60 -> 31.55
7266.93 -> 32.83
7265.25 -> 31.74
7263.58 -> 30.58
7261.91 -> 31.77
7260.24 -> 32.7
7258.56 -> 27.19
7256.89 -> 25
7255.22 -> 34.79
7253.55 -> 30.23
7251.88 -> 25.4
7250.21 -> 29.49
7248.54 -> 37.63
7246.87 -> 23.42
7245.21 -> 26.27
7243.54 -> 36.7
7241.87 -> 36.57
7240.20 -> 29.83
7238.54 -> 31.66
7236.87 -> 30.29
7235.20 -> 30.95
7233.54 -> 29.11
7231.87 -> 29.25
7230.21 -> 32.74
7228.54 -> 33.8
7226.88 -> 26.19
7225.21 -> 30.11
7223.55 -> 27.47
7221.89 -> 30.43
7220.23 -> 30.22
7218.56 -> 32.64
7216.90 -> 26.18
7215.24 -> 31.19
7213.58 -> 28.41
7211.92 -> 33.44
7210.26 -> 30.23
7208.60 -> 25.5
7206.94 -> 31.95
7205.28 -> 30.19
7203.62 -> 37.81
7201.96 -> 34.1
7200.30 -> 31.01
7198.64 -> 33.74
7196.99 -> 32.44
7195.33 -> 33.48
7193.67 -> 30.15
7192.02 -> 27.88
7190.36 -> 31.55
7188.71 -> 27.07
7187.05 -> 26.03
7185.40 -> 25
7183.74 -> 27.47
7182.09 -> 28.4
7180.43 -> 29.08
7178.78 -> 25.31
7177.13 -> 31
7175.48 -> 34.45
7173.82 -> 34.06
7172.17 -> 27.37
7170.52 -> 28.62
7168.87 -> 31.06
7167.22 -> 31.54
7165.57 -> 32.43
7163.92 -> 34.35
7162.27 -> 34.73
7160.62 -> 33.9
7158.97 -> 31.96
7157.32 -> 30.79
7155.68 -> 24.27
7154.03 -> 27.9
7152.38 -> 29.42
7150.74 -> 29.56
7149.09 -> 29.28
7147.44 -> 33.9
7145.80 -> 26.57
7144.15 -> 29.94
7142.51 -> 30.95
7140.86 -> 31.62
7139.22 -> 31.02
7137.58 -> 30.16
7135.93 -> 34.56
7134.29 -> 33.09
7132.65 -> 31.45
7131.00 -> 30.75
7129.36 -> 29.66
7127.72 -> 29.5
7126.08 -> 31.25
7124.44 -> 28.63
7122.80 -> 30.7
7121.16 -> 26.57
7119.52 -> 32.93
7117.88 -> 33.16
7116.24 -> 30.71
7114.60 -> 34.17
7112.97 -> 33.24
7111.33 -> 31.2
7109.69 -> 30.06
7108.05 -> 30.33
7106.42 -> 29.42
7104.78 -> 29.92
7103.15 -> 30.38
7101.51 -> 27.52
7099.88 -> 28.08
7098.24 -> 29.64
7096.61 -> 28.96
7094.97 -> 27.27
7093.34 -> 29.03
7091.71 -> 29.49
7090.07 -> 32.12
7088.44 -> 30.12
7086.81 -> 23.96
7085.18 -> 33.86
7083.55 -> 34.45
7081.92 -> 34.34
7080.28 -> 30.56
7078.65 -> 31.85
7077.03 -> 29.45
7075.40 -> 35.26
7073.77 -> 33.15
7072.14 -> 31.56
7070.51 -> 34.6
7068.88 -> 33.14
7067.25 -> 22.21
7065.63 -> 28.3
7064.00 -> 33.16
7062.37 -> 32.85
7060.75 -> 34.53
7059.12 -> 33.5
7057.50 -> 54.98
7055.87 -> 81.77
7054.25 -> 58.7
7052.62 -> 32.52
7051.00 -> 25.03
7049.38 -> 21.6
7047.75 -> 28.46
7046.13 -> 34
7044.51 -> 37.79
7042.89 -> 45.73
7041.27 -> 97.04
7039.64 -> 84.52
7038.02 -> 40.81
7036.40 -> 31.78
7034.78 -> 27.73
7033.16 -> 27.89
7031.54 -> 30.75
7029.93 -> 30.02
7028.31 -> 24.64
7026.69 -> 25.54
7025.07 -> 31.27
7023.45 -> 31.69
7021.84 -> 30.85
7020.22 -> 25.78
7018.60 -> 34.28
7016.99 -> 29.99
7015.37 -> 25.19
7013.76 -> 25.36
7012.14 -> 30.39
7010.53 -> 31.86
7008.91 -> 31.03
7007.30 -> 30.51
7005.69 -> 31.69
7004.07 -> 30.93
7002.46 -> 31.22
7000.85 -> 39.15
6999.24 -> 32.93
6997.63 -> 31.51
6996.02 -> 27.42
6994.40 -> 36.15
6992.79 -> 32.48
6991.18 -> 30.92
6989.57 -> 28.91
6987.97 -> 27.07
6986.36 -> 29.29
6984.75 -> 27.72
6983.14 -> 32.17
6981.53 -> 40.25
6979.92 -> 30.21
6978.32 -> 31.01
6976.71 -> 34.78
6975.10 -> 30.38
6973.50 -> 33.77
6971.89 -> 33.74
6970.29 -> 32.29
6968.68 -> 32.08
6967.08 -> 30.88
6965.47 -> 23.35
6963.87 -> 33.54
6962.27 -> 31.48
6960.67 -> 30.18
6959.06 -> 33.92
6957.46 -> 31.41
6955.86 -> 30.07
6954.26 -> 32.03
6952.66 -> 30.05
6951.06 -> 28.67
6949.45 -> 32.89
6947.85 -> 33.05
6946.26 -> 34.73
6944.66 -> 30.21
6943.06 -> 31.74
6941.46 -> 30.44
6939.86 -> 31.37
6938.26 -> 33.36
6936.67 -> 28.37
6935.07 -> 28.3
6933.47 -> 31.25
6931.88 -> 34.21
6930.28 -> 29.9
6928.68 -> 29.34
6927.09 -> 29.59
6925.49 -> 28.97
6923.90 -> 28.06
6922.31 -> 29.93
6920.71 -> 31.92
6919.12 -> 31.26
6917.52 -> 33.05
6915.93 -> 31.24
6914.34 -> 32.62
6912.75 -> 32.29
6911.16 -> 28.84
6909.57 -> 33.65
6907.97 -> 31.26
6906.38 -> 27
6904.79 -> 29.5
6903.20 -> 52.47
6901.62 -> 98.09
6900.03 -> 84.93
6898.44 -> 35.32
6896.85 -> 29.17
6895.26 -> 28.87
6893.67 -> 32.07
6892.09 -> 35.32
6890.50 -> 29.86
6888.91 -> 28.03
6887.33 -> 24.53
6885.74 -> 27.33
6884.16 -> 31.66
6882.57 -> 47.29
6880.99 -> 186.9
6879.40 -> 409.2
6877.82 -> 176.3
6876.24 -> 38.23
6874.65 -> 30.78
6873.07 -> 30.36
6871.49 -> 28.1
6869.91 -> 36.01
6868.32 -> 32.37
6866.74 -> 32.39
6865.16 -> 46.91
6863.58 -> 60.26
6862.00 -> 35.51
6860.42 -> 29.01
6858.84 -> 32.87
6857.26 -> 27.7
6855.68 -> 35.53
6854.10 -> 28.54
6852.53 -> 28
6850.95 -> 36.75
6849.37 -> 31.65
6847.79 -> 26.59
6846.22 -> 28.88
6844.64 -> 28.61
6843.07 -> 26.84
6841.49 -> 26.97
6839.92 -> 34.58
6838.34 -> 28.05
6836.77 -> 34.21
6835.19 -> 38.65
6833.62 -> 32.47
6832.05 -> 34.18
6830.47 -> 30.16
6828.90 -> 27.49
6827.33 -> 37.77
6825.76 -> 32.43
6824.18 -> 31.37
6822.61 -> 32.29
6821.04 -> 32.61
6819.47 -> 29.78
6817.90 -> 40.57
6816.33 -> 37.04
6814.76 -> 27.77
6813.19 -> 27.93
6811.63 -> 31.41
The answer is 0.39 mag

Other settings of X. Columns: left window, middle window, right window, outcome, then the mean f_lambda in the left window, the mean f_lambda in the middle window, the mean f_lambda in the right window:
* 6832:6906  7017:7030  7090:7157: 0.28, 50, 29.3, 30.2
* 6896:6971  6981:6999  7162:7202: 0.07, 34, 31.2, 30.4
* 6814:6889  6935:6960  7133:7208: 0.32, 47.1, 31.4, 30.7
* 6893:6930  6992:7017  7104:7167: 0.11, 36.8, 31.1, 30.9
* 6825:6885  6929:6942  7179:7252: 0.45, 51.1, 30.8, 30.3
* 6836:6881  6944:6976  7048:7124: 0.38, 54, 31.5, 32.8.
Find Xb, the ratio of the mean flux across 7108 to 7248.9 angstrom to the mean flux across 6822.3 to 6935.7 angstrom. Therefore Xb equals 0.7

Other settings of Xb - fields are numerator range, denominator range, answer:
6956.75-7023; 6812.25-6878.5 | 0.86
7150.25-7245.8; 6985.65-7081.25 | 0.88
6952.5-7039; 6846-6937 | 0.67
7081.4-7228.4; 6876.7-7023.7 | 0.76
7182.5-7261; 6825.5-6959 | 0.73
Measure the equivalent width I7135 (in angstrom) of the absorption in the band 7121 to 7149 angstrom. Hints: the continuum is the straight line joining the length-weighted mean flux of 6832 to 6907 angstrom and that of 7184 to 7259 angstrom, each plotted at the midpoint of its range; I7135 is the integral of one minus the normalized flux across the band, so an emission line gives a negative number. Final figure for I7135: 3.5 angstrom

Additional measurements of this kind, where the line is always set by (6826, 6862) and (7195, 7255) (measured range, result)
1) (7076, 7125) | 0.88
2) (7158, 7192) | 0.77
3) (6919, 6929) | 0.45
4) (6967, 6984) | -0.99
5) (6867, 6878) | -4.96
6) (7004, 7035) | 1.71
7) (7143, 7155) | 0.56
